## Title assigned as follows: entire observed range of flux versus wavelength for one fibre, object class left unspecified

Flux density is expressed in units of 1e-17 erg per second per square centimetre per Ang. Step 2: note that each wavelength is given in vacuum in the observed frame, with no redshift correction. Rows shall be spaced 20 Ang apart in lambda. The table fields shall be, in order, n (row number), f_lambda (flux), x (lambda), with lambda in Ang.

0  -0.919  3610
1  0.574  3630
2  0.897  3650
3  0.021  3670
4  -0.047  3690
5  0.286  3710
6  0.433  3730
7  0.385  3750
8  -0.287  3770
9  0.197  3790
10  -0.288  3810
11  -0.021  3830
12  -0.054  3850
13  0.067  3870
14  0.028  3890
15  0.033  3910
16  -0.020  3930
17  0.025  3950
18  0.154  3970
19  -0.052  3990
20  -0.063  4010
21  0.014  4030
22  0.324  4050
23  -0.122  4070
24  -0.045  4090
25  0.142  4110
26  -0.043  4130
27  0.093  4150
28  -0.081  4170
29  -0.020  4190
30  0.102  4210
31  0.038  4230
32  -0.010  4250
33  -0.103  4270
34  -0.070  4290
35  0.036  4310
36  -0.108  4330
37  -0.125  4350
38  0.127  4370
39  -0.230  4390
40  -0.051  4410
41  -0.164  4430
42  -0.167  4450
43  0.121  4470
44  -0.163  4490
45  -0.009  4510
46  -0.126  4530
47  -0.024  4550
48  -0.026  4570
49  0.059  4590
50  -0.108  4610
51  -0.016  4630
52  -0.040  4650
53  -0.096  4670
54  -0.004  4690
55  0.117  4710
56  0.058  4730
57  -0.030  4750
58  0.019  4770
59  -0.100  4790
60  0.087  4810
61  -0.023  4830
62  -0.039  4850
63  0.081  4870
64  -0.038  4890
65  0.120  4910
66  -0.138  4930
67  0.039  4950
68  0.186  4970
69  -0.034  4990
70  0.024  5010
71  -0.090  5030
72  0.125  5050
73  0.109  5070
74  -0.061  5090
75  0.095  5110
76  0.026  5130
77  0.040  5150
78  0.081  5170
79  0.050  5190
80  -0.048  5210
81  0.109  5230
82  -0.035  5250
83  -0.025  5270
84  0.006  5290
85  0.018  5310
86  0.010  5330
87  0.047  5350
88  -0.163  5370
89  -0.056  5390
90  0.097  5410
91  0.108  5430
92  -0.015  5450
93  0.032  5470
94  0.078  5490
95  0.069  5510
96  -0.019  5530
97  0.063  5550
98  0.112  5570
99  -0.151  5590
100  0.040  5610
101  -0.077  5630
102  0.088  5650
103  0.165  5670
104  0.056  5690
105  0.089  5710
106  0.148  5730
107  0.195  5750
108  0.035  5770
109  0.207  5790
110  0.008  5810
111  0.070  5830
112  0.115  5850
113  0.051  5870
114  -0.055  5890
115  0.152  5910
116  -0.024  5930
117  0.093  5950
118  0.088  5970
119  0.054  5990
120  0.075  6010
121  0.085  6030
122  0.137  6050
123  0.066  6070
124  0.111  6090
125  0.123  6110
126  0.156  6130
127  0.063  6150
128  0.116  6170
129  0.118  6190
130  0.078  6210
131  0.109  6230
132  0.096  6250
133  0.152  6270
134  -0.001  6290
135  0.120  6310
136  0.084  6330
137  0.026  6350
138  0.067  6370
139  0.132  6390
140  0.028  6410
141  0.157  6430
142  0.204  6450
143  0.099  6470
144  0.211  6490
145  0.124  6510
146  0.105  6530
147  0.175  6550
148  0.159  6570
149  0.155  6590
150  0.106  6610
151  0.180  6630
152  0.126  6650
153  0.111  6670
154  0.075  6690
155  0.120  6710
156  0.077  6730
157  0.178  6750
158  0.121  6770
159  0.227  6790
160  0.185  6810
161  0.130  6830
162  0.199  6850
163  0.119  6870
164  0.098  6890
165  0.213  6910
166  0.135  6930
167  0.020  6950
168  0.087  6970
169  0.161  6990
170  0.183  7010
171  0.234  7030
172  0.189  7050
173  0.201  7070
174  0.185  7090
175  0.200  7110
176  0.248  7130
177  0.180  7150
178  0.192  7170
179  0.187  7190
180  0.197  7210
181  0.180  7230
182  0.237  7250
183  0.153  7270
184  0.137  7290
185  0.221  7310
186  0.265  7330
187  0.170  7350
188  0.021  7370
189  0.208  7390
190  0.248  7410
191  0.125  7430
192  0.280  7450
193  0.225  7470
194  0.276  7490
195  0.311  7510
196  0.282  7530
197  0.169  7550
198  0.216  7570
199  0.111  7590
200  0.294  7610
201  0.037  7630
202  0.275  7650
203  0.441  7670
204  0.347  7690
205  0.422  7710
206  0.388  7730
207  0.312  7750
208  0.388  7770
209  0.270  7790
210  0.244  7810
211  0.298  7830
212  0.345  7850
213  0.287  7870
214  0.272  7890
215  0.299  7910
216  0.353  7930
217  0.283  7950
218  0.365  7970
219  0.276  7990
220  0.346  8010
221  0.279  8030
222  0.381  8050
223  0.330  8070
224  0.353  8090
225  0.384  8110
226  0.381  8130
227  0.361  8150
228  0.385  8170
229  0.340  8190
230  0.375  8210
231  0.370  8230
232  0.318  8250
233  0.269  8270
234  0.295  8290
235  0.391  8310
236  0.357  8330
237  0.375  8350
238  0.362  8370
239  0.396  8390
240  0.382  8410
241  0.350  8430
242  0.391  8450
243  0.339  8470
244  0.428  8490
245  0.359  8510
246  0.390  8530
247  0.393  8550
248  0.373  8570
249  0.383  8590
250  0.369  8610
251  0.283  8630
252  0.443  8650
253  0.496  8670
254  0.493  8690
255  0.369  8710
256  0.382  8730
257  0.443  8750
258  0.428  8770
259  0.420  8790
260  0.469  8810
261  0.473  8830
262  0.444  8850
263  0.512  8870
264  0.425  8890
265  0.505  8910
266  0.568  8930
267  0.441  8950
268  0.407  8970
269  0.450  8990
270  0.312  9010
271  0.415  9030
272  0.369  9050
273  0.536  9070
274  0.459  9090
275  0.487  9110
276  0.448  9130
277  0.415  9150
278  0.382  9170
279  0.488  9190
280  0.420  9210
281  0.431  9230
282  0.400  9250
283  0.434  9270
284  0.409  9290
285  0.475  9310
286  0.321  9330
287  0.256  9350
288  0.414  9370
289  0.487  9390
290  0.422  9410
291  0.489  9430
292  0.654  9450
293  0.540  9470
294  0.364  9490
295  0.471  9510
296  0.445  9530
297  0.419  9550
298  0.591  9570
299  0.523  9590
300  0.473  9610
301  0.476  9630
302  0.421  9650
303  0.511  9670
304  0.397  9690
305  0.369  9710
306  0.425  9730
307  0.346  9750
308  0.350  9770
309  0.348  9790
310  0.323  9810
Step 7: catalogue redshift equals 0.92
